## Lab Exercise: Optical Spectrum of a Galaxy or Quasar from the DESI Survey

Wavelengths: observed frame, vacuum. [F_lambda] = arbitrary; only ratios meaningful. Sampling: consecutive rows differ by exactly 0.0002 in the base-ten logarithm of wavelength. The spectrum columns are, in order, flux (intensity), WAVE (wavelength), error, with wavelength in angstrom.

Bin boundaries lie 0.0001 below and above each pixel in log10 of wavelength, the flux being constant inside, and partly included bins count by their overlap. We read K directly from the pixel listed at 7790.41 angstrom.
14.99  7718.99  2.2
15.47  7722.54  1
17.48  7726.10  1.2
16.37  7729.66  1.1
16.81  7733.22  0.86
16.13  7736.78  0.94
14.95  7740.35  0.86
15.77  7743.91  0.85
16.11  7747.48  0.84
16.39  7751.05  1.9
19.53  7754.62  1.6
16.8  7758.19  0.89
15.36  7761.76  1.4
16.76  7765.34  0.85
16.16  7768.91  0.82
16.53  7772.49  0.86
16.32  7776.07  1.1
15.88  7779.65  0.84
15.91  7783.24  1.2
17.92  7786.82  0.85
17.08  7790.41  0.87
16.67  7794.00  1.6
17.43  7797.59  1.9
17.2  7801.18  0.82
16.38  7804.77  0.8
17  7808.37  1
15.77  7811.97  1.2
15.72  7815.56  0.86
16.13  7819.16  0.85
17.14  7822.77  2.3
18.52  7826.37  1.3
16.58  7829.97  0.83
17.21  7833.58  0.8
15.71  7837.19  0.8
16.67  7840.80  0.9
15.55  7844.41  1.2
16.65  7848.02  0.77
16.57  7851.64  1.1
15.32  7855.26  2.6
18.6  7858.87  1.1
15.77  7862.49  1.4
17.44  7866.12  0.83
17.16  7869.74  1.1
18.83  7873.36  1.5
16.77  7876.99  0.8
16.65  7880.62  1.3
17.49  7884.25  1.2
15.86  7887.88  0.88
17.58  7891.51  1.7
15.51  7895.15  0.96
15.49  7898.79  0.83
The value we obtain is 17.08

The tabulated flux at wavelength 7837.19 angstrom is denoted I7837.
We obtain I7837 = 15.71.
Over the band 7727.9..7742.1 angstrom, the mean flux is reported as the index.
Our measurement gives 16.1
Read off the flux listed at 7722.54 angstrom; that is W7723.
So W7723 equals 15.47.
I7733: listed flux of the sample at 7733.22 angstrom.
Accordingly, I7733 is 16.81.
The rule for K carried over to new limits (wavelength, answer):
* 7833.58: 17.21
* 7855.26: 15.32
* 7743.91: 15.77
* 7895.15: 15.51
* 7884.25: 17.49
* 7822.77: 17.14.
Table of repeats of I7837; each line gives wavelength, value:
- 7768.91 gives 16.16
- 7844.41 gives 15.55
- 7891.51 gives 17.58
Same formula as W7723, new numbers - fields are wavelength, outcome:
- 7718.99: 14.99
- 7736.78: 16.13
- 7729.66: 16.37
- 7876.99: 16.77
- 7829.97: 16.58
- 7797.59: 17.43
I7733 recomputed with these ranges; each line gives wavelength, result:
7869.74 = 17.16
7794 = 16.67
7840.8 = 16.67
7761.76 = 15.36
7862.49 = 15.77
